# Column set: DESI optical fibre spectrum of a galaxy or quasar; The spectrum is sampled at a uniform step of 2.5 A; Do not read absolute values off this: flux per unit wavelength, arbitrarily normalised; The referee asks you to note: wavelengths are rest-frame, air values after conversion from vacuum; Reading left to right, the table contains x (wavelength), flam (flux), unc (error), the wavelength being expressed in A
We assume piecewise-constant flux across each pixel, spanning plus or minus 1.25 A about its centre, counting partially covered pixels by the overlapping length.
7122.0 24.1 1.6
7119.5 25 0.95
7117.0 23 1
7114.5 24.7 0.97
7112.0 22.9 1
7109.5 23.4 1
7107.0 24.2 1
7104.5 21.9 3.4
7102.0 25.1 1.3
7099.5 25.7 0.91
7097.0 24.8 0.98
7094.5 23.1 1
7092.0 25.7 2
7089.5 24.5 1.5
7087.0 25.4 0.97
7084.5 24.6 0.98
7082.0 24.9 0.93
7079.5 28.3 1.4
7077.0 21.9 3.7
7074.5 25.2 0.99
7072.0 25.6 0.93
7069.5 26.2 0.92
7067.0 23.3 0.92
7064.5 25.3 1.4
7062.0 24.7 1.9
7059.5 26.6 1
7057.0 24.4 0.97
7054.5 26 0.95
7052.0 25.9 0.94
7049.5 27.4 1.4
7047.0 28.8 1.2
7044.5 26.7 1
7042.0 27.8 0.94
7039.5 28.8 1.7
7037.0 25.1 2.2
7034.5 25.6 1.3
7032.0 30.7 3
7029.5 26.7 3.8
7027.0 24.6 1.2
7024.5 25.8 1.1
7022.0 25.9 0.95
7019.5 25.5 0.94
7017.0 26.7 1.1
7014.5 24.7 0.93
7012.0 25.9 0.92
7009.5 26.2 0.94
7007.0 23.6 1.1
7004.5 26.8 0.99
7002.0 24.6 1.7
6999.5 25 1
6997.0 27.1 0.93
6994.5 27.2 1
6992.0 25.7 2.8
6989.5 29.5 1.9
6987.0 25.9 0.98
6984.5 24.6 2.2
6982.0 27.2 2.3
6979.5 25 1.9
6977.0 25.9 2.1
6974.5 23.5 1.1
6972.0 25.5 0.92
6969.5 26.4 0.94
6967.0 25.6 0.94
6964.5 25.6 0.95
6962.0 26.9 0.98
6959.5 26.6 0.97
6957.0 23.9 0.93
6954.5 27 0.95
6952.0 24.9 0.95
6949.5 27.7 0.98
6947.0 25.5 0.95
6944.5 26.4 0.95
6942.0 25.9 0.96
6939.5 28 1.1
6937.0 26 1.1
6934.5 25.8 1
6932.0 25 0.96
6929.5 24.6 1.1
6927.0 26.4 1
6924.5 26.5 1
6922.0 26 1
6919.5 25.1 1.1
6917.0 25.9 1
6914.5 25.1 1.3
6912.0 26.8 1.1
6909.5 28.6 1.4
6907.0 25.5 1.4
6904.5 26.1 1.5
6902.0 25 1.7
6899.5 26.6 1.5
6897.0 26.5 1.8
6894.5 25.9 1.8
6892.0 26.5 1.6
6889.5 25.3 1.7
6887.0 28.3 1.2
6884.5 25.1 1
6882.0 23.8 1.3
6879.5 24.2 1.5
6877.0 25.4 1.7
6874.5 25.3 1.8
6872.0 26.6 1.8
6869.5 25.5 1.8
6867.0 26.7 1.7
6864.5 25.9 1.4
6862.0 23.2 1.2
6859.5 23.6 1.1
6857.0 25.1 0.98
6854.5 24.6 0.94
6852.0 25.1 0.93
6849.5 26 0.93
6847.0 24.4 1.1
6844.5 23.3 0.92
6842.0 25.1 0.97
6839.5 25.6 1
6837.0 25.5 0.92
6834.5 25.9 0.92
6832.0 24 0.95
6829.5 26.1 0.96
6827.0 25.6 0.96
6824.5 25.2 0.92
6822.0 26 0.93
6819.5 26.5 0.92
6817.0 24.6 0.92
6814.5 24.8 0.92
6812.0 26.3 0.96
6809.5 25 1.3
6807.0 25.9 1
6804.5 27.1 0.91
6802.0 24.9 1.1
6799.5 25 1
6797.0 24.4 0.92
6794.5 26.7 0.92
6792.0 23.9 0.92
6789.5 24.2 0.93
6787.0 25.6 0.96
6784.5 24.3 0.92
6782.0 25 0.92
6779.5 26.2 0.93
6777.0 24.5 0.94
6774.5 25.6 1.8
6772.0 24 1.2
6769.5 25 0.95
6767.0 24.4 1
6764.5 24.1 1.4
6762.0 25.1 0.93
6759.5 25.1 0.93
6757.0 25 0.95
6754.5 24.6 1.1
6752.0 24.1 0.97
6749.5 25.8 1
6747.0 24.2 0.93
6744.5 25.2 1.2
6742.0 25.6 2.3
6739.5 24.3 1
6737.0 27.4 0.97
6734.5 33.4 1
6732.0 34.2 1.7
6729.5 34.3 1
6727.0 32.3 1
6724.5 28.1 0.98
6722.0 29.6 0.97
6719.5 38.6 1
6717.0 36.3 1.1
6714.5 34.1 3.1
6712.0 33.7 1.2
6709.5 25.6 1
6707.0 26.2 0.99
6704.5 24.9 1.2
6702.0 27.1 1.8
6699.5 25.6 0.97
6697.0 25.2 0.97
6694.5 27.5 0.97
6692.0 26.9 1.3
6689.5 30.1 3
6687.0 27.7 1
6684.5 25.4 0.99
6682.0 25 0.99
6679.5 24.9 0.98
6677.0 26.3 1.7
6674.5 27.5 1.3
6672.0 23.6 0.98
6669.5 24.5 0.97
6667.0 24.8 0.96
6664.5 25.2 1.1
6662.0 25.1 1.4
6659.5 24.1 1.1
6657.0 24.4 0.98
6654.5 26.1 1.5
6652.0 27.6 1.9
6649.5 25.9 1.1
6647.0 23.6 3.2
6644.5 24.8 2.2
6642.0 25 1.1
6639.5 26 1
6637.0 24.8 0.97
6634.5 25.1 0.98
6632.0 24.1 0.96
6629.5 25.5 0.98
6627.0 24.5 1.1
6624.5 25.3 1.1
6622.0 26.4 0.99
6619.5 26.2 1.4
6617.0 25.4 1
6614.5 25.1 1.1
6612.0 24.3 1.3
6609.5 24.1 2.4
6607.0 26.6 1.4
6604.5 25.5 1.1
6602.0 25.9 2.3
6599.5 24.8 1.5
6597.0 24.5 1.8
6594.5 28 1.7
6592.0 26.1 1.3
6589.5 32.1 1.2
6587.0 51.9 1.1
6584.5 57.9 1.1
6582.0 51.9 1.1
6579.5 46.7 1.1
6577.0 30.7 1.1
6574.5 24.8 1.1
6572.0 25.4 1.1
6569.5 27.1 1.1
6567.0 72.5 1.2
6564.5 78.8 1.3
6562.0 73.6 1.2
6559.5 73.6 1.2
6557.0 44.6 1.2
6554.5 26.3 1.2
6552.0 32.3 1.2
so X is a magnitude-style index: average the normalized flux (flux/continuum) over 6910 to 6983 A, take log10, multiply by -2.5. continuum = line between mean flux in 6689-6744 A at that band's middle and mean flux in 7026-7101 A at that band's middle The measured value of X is 0.05 mag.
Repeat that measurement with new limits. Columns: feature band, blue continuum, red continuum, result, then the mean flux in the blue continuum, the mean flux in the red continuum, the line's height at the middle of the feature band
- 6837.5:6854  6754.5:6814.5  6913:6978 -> 0.02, 25.1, 25.8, 25.4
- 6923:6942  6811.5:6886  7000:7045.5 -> -0.02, 25.2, 26.2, 25.7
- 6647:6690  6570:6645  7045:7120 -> 0.13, 29.3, 25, 28.8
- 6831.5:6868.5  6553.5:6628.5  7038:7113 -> 0.22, 36.7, 25.3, 30.6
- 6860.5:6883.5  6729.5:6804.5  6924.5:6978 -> 0.03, 25.8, 25.9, 25.8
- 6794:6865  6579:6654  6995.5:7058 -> 0.10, 29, 26.3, 27.6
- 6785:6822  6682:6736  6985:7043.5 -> 0.13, 29.7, 26.3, 28.7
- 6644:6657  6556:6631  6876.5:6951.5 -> 0.33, 36.6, 26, 34.7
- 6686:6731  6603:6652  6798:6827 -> -0.17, 25.2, 25.6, 25.4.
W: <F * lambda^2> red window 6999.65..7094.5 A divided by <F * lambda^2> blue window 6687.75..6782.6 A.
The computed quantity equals 1.02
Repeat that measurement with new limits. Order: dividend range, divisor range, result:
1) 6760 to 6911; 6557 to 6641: 0.78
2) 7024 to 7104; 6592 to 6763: 1.08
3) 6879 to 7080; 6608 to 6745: 1.05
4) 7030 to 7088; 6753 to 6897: 1.11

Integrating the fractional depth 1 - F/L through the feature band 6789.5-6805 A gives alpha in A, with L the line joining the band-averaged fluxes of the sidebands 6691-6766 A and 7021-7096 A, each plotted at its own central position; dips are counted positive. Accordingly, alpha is 1.4 A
